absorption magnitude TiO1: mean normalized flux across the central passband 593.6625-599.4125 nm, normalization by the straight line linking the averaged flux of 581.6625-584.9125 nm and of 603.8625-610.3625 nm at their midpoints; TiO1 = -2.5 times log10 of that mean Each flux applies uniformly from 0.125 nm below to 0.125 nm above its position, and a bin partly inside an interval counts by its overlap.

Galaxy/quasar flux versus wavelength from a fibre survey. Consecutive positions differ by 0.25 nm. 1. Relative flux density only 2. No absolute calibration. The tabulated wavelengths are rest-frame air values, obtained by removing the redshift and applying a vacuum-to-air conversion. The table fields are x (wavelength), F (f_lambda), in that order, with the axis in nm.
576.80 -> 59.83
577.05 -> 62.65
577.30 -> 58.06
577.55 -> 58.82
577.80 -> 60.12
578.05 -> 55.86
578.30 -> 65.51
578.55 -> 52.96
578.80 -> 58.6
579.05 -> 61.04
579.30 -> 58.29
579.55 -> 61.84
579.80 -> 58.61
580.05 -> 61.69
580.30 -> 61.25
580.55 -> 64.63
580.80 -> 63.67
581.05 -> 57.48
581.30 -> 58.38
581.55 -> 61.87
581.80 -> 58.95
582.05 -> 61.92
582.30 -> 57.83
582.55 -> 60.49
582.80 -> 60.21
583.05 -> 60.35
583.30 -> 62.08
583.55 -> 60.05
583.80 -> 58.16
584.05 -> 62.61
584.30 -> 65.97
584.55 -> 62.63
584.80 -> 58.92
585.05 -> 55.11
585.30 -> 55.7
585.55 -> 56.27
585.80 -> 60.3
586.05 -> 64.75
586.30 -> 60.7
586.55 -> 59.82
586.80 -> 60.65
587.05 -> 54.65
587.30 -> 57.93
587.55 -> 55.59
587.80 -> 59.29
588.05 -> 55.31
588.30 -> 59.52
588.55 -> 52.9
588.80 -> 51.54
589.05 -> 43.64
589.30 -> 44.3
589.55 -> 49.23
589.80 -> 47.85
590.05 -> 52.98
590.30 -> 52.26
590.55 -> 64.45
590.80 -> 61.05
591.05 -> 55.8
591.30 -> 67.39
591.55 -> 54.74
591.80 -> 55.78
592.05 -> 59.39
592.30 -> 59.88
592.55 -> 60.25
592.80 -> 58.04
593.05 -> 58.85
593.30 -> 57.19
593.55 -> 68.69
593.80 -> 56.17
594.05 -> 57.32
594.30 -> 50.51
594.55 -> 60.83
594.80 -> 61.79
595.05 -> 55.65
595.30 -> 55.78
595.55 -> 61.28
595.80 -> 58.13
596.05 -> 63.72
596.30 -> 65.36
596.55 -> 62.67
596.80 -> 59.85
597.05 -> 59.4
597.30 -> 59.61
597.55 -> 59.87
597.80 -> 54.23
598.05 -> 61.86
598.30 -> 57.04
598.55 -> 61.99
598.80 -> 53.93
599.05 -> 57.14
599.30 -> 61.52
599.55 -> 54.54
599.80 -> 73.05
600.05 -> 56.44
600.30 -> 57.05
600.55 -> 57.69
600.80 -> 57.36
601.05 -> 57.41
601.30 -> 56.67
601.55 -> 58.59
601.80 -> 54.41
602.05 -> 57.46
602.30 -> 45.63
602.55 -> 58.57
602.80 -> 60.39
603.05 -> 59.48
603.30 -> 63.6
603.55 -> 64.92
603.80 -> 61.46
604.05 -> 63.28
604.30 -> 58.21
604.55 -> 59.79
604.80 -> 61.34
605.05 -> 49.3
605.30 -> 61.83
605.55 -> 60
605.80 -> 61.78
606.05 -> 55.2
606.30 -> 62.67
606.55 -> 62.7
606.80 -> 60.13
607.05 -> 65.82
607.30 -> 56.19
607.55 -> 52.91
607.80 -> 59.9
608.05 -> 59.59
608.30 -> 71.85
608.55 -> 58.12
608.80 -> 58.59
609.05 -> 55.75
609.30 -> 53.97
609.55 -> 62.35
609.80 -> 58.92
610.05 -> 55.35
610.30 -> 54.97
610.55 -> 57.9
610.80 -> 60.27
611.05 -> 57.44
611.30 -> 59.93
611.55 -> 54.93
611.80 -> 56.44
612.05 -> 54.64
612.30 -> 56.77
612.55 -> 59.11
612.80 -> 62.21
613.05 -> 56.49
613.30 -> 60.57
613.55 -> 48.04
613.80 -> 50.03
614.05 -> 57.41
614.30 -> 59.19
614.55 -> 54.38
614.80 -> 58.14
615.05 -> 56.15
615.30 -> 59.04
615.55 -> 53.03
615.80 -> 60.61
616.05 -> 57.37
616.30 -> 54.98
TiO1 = 0.02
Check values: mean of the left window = 60.8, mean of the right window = 59.3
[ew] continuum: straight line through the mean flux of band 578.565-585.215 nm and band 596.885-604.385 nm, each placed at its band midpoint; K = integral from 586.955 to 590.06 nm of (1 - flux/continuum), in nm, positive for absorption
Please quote 0.37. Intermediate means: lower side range 60.3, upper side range 58.8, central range 52.6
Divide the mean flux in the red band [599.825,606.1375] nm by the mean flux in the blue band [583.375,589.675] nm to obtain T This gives 1.03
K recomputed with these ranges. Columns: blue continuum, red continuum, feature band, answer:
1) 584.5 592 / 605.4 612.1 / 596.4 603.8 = -0.124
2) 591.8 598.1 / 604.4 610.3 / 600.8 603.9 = 0.058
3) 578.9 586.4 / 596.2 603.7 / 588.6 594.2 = 0.327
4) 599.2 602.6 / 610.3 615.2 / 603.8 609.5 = -0.238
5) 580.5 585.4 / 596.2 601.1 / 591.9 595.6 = 0.061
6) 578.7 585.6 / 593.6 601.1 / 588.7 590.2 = 0.287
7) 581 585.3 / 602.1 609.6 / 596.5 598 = 0.012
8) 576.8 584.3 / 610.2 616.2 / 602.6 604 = -0.096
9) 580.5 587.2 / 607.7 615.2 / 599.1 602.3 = 0.034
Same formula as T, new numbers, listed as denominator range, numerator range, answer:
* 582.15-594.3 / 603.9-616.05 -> 1.01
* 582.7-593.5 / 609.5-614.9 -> 0.99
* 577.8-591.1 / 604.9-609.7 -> 1.02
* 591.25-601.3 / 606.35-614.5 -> 0.98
